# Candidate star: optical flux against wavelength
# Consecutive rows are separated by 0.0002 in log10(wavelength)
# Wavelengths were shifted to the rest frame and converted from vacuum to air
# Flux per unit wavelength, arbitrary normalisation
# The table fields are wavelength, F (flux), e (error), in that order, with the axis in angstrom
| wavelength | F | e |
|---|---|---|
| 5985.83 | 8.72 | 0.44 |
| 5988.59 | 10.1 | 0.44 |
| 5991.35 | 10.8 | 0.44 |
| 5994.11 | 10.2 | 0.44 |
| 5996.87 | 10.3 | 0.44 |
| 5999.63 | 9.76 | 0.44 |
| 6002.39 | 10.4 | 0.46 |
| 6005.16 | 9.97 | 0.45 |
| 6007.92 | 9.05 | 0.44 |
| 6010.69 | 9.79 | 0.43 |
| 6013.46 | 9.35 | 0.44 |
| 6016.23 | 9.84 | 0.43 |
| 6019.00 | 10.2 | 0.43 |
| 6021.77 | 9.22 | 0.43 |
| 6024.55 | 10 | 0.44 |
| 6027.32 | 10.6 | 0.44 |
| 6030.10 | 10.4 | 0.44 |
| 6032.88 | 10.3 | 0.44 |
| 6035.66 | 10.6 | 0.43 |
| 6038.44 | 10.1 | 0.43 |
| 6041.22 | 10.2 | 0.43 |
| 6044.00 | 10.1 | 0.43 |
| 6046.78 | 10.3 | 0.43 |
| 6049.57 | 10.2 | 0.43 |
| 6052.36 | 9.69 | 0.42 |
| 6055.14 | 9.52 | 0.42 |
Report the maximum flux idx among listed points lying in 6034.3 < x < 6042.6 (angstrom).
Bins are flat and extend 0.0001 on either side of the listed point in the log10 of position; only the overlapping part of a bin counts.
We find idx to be 10.6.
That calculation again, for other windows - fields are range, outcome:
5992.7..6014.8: 10.4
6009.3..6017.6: 9.84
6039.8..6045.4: 10.2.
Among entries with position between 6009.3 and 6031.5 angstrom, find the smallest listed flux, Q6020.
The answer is 9.22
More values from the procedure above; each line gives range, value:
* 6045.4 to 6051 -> 10.2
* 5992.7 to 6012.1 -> 9.05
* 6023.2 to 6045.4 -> 10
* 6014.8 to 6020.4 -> 9.84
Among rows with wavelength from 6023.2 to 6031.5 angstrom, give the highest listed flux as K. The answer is 10.6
